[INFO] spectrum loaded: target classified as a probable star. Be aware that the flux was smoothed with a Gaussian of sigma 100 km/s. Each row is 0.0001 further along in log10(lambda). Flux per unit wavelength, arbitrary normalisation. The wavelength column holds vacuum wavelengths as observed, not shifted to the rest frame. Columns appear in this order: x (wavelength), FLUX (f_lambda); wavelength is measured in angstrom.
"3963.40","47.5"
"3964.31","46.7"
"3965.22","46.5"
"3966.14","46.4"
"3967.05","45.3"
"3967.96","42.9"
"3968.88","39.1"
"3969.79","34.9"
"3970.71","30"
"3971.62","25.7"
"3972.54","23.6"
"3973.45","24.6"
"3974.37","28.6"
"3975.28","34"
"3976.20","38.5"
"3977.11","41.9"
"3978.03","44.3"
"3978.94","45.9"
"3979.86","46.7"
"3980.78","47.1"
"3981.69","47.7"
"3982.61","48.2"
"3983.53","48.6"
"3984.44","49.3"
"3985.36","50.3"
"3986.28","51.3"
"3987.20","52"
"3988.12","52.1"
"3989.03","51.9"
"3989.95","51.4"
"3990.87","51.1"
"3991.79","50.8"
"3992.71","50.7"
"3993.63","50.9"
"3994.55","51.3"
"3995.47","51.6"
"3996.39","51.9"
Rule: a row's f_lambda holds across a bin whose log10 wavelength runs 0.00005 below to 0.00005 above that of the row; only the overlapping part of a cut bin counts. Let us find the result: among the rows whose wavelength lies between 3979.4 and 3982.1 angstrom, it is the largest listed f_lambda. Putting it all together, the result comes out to 47.7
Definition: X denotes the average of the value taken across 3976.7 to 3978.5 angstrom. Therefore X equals 43.2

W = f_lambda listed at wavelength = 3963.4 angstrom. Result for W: 47.5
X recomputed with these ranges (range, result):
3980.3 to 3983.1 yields 47.6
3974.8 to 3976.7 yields 36.4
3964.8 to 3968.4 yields 45.3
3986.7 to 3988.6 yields 52.2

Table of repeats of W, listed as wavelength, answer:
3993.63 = 50.9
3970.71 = 30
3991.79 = 50.8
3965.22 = 46.5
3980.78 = 47.1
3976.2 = 38.5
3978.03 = 44.3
